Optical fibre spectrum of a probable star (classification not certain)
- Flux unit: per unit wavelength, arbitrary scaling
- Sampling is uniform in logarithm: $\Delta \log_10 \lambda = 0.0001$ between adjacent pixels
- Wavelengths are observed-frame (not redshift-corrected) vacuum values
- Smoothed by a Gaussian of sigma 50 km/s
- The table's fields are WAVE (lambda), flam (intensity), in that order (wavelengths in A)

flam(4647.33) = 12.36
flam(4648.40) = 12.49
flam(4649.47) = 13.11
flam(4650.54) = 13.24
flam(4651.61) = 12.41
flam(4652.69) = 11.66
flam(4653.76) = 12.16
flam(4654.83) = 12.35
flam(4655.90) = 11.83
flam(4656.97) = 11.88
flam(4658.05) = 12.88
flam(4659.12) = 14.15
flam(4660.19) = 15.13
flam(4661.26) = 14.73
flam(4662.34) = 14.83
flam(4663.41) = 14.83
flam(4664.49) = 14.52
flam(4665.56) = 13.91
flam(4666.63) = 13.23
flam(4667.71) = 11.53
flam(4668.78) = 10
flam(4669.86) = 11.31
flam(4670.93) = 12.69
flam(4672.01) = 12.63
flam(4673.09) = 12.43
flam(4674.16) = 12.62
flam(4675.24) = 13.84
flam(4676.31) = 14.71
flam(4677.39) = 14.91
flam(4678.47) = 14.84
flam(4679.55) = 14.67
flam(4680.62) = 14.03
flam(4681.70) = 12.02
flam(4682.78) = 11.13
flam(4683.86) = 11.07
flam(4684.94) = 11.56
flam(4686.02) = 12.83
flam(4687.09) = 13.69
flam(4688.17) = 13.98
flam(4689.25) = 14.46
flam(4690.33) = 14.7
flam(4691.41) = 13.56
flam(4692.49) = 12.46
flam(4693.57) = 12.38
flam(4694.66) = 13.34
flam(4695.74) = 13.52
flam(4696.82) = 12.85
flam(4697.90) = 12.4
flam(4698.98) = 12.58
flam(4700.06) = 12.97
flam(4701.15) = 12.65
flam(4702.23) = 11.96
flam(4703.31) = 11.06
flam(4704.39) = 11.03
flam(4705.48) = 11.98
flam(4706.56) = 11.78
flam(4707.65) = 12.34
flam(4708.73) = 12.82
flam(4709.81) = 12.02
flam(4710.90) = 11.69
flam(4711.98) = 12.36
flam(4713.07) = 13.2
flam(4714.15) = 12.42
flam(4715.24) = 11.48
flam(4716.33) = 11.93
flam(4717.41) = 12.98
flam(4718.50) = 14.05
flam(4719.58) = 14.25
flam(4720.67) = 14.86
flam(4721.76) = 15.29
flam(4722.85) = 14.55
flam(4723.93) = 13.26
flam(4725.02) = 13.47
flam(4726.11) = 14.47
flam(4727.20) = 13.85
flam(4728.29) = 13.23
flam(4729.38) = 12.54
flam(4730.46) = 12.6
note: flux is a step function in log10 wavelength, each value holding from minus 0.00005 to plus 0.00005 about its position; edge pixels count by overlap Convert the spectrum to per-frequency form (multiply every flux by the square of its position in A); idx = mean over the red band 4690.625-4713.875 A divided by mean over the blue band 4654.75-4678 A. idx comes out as 0.95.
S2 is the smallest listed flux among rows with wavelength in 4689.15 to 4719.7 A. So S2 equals 11.03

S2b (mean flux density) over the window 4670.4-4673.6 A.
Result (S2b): 12.6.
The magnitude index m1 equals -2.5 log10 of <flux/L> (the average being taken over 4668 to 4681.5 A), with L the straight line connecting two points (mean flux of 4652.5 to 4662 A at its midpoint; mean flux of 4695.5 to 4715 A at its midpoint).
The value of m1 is -0.03 mag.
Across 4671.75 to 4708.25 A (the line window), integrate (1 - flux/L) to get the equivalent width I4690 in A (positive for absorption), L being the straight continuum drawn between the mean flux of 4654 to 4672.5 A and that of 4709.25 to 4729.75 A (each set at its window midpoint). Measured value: 0.7 A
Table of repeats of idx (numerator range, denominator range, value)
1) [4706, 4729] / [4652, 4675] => 1.04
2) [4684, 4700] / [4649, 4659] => 1.07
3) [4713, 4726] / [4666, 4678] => 1.08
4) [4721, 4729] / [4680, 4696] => 1.10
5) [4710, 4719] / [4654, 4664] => 0.94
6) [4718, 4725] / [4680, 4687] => 1.19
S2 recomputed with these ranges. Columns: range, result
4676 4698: 11.07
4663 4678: 10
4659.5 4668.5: 11.53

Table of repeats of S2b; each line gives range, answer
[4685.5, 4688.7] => 13.5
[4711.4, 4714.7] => 12.6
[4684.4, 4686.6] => 12.3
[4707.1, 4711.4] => 12.2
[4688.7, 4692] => 14.2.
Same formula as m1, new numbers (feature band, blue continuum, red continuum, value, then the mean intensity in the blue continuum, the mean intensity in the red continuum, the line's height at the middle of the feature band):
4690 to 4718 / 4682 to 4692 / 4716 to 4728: 0.08 mag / 13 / 13.9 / 13.4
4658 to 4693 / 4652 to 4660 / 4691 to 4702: -0.06 mag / 12.5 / 12.8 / 12.7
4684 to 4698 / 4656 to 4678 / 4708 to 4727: 0.01 mag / 13.3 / 13.2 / 13.3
